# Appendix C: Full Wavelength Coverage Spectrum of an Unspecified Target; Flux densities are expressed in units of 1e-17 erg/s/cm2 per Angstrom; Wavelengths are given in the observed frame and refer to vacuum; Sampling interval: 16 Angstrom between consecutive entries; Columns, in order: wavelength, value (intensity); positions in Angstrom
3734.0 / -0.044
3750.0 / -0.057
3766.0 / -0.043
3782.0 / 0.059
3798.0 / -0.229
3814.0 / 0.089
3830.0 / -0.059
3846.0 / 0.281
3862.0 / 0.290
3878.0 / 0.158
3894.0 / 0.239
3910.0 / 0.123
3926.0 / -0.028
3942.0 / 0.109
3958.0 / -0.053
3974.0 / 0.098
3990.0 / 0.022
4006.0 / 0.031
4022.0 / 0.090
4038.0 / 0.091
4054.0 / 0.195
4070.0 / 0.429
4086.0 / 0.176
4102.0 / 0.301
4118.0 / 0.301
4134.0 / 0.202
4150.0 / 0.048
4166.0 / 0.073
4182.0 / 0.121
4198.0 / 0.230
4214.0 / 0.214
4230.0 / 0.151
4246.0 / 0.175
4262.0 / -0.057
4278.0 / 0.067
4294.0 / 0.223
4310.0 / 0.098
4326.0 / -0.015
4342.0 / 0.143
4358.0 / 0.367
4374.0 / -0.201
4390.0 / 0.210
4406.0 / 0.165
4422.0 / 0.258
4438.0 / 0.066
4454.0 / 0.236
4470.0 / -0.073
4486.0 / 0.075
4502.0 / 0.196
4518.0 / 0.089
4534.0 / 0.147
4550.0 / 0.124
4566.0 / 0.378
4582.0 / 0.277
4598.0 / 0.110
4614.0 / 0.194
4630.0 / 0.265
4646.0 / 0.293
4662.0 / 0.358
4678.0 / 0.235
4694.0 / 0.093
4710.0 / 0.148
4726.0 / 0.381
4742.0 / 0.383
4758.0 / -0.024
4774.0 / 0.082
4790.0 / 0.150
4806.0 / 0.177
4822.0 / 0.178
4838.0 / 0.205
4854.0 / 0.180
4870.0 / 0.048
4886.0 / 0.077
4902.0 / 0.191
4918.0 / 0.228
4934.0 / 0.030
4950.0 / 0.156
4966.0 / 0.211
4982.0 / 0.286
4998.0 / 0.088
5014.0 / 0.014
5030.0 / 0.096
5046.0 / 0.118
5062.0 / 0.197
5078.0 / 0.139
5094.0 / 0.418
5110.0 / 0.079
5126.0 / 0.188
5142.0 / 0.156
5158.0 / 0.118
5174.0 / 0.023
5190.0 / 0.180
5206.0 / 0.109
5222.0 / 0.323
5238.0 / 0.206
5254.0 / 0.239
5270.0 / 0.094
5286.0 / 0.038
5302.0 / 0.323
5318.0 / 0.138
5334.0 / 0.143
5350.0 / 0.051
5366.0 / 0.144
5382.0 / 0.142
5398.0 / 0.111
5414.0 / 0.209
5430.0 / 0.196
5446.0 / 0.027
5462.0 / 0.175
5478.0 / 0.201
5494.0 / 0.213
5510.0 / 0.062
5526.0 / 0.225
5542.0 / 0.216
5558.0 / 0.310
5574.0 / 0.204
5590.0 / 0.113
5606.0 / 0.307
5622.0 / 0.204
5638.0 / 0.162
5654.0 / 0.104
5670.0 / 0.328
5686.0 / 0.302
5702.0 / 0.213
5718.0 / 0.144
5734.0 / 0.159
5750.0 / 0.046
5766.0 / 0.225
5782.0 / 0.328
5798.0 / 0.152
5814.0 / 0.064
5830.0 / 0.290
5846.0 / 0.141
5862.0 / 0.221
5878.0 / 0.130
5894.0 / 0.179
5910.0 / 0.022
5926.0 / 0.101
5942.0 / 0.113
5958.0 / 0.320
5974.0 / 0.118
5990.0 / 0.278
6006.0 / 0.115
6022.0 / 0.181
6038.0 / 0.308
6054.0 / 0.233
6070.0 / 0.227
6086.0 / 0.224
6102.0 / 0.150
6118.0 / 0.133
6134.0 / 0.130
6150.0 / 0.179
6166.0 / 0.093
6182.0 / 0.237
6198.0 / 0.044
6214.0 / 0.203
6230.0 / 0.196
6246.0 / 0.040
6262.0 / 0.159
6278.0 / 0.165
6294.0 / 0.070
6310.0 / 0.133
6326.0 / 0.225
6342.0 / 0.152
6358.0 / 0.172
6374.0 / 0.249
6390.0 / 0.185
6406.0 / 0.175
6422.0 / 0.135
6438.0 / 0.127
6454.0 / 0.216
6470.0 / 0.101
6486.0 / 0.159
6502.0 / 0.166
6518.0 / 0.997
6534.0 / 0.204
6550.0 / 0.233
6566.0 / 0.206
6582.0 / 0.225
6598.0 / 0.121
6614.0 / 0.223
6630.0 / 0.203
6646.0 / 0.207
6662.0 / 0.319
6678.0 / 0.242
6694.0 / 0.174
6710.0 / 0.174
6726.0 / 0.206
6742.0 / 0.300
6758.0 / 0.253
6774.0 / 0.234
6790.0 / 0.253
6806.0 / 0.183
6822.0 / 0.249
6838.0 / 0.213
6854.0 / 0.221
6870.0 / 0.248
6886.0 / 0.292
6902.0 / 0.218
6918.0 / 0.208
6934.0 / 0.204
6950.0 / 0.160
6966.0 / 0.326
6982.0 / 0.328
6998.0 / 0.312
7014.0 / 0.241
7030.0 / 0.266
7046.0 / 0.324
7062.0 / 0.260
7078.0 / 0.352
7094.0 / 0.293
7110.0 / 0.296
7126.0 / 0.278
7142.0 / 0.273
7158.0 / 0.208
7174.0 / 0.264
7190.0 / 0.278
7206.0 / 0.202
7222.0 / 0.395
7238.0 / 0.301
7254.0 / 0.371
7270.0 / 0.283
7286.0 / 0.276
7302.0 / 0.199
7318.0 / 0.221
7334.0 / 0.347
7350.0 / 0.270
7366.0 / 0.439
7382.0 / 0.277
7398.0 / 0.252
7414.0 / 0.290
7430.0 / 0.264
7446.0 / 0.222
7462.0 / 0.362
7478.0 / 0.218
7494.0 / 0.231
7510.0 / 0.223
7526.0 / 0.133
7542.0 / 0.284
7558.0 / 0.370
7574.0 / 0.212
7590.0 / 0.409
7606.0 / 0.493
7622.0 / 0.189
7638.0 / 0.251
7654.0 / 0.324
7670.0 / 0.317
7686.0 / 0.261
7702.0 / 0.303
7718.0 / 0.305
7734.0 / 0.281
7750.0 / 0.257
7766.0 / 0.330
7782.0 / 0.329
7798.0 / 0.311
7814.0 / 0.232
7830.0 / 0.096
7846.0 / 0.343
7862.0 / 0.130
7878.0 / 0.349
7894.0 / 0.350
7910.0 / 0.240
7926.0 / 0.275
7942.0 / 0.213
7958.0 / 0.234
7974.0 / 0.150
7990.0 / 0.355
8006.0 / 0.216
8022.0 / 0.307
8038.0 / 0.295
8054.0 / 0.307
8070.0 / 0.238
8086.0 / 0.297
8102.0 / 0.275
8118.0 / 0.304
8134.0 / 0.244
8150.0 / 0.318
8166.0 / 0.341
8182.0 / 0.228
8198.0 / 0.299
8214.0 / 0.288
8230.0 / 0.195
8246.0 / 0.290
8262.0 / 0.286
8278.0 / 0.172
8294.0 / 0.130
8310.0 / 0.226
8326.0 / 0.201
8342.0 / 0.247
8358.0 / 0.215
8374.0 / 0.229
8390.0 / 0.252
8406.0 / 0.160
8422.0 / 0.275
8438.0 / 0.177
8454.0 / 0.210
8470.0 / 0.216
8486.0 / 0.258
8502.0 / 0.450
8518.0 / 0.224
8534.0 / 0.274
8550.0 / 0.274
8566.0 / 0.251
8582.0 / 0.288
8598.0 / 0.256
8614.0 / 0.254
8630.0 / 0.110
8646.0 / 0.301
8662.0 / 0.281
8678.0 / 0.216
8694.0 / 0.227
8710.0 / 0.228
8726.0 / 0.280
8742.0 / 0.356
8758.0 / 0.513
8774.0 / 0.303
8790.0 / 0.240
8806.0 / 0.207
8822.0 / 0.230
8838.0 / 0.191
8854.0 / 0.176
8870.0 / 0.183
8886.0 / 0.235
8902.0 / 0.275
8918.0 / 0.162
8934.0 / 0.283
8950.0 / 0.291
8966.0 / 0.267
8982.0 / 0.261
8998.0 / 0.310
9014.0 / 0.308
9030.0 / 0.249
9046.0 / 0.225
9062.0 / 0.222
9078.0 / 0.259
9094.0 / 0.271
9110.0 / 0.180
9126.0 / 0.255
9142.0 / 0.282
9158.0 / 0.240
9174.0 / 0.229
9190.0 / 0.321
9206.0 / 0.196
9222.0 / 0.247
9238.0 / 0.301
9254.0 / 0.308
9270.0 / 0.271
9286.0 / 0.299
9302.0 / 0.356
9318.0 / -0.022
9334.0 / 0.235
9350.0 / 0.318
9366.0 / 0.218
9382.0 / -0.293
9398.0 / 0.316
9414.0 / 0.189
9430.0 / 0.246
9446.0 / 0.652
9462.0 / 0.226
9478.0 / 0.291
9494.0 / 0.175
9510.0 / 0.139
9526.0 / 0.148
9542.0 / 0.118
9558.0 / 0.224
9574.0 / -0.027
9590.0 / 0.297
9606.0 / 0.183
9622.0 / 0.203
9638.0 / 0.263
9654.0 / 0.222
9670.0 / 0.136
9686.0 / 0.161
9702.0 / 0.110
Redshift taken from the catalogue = 0.747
